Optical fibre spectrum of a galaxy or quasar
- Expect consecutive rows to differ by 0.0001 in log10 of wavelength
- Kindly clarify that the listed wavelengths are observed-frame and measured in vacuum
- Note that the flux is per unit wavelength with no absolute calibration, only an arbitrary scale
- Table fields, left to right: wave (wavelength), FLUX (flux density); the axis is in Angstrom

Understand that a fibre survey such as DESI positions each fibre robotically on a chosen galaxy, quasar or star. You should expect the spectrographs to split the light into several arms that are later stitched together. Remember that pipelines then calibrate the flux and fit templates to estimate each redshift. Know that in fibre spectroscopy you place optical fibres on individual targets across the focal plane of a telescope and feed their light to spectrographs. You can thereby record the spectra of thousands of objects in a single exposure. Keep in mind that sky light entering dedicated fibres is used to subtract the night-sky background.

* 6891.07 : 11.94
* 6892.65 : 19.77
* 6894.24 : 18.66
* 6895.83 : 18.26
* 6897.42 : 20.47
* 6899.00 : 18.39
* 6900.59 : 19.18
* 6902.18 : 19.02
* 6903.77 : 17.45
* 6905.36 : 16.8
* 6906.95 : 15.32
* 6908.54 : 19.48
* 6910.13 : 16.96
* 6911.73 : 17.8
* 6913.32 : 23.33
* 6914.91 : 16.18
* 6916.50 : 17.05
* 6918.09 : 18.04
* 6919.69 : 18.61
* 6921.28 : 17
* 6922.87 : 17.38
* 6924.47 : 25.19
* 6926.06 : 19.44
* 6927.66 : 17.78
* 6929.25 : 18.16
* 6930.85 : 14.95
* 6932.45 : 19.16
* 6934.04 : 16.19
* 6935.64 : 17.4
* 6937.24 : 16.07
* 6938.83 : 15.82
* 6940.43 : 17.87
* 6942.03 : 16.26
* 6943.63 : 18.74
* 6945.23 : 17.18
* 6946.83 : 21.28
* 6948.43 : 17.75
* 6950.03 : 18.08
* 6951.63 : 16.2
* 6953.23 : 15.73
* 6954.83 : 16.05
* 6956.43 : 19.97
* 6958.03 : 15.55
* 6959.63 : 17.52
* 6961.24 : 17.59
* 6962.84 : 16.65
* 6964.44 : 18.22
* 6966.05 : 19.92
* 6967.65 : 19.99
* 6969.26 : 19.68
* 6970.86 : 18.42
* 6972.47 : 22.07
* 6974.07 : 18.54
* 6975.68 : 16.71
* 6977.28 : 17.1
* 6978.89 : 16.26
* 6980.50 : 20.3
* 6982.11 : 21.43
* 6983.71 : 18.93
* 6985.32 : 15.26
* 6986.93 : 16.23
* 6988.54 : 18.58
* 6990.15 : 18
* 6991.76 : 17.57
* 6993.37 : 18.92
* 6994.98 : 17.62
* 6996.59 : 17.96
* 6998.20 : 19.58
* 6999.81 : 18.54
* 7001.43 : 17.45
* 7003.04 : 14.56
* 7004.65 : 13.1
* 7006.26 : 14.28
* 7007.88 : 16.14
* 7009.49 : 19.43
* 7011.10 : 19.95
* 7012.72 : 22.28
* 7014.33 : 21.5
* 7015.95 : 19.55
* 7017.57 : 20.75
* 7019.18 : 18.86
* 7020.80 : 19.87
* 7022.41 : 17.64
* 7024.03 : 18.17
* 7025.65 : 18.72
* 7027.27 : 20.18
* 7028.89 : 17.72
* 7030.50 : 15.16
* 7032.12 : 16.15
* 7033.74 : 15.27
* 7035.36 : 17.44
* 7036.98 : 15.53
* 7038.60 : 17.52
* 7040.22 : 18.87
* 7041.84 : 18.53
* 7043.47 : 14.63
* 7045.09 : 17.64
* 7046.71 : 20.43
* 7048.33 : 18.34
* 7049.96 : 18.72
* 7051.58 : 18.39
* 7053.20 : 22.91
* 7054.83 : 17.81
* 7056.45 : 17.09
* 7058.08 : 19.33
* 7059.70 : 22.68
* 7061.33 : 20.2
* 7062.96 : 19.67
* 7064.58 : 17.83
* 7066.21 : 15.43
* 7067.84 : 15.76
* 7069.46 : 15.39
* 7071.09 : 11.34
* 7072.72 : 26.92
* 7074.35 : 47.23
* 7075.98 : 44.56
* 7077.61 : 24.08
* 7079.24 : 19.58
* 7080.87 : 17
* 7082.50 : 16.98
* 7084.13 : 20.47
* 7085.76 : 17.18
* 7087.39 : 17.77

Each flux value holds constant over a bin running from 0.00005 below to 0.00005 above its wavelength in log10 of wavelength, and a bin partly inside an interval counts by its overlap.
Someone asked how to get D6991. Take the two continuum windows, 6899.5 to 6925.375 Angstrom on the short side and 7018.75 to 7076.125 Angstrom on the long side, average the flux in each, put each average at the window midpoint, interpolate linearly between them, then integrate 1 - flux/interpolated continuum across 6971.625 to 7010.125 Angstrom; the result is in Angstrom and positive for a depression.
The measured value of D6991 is 2.6 Angstrom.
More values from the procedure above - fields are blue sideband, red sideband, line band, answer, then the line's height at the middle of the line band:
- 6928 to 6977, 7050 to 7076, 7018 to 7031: 1.0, 20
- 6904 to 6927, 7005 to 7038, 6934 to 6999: 1.2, 18.3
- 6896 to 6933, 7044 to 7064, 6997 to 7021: 0.9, 19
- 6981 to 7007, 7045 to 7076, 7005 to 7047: 2.1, 19.1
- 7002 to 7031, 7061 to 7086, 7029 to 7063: 3.5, 20.2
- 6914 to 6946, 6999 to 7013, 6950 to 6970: -0.3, 17.5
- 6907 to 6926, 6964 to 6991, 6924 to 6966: 2.1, 18.6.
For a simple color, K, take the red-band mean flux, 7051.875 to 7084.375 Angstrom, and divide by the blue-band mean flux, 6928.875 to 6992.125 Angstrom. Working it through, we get 1.21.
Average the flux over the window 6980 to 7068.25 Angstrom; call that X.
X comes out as 18.2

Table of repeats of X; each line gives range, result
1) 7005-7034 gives 18.4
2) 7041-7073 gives 18.3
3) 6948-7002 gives 18.1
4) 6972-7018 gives 18.2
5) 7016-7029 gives 19.1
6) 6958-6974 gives 18.7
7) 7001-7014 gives 17.3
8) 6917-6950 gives 18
